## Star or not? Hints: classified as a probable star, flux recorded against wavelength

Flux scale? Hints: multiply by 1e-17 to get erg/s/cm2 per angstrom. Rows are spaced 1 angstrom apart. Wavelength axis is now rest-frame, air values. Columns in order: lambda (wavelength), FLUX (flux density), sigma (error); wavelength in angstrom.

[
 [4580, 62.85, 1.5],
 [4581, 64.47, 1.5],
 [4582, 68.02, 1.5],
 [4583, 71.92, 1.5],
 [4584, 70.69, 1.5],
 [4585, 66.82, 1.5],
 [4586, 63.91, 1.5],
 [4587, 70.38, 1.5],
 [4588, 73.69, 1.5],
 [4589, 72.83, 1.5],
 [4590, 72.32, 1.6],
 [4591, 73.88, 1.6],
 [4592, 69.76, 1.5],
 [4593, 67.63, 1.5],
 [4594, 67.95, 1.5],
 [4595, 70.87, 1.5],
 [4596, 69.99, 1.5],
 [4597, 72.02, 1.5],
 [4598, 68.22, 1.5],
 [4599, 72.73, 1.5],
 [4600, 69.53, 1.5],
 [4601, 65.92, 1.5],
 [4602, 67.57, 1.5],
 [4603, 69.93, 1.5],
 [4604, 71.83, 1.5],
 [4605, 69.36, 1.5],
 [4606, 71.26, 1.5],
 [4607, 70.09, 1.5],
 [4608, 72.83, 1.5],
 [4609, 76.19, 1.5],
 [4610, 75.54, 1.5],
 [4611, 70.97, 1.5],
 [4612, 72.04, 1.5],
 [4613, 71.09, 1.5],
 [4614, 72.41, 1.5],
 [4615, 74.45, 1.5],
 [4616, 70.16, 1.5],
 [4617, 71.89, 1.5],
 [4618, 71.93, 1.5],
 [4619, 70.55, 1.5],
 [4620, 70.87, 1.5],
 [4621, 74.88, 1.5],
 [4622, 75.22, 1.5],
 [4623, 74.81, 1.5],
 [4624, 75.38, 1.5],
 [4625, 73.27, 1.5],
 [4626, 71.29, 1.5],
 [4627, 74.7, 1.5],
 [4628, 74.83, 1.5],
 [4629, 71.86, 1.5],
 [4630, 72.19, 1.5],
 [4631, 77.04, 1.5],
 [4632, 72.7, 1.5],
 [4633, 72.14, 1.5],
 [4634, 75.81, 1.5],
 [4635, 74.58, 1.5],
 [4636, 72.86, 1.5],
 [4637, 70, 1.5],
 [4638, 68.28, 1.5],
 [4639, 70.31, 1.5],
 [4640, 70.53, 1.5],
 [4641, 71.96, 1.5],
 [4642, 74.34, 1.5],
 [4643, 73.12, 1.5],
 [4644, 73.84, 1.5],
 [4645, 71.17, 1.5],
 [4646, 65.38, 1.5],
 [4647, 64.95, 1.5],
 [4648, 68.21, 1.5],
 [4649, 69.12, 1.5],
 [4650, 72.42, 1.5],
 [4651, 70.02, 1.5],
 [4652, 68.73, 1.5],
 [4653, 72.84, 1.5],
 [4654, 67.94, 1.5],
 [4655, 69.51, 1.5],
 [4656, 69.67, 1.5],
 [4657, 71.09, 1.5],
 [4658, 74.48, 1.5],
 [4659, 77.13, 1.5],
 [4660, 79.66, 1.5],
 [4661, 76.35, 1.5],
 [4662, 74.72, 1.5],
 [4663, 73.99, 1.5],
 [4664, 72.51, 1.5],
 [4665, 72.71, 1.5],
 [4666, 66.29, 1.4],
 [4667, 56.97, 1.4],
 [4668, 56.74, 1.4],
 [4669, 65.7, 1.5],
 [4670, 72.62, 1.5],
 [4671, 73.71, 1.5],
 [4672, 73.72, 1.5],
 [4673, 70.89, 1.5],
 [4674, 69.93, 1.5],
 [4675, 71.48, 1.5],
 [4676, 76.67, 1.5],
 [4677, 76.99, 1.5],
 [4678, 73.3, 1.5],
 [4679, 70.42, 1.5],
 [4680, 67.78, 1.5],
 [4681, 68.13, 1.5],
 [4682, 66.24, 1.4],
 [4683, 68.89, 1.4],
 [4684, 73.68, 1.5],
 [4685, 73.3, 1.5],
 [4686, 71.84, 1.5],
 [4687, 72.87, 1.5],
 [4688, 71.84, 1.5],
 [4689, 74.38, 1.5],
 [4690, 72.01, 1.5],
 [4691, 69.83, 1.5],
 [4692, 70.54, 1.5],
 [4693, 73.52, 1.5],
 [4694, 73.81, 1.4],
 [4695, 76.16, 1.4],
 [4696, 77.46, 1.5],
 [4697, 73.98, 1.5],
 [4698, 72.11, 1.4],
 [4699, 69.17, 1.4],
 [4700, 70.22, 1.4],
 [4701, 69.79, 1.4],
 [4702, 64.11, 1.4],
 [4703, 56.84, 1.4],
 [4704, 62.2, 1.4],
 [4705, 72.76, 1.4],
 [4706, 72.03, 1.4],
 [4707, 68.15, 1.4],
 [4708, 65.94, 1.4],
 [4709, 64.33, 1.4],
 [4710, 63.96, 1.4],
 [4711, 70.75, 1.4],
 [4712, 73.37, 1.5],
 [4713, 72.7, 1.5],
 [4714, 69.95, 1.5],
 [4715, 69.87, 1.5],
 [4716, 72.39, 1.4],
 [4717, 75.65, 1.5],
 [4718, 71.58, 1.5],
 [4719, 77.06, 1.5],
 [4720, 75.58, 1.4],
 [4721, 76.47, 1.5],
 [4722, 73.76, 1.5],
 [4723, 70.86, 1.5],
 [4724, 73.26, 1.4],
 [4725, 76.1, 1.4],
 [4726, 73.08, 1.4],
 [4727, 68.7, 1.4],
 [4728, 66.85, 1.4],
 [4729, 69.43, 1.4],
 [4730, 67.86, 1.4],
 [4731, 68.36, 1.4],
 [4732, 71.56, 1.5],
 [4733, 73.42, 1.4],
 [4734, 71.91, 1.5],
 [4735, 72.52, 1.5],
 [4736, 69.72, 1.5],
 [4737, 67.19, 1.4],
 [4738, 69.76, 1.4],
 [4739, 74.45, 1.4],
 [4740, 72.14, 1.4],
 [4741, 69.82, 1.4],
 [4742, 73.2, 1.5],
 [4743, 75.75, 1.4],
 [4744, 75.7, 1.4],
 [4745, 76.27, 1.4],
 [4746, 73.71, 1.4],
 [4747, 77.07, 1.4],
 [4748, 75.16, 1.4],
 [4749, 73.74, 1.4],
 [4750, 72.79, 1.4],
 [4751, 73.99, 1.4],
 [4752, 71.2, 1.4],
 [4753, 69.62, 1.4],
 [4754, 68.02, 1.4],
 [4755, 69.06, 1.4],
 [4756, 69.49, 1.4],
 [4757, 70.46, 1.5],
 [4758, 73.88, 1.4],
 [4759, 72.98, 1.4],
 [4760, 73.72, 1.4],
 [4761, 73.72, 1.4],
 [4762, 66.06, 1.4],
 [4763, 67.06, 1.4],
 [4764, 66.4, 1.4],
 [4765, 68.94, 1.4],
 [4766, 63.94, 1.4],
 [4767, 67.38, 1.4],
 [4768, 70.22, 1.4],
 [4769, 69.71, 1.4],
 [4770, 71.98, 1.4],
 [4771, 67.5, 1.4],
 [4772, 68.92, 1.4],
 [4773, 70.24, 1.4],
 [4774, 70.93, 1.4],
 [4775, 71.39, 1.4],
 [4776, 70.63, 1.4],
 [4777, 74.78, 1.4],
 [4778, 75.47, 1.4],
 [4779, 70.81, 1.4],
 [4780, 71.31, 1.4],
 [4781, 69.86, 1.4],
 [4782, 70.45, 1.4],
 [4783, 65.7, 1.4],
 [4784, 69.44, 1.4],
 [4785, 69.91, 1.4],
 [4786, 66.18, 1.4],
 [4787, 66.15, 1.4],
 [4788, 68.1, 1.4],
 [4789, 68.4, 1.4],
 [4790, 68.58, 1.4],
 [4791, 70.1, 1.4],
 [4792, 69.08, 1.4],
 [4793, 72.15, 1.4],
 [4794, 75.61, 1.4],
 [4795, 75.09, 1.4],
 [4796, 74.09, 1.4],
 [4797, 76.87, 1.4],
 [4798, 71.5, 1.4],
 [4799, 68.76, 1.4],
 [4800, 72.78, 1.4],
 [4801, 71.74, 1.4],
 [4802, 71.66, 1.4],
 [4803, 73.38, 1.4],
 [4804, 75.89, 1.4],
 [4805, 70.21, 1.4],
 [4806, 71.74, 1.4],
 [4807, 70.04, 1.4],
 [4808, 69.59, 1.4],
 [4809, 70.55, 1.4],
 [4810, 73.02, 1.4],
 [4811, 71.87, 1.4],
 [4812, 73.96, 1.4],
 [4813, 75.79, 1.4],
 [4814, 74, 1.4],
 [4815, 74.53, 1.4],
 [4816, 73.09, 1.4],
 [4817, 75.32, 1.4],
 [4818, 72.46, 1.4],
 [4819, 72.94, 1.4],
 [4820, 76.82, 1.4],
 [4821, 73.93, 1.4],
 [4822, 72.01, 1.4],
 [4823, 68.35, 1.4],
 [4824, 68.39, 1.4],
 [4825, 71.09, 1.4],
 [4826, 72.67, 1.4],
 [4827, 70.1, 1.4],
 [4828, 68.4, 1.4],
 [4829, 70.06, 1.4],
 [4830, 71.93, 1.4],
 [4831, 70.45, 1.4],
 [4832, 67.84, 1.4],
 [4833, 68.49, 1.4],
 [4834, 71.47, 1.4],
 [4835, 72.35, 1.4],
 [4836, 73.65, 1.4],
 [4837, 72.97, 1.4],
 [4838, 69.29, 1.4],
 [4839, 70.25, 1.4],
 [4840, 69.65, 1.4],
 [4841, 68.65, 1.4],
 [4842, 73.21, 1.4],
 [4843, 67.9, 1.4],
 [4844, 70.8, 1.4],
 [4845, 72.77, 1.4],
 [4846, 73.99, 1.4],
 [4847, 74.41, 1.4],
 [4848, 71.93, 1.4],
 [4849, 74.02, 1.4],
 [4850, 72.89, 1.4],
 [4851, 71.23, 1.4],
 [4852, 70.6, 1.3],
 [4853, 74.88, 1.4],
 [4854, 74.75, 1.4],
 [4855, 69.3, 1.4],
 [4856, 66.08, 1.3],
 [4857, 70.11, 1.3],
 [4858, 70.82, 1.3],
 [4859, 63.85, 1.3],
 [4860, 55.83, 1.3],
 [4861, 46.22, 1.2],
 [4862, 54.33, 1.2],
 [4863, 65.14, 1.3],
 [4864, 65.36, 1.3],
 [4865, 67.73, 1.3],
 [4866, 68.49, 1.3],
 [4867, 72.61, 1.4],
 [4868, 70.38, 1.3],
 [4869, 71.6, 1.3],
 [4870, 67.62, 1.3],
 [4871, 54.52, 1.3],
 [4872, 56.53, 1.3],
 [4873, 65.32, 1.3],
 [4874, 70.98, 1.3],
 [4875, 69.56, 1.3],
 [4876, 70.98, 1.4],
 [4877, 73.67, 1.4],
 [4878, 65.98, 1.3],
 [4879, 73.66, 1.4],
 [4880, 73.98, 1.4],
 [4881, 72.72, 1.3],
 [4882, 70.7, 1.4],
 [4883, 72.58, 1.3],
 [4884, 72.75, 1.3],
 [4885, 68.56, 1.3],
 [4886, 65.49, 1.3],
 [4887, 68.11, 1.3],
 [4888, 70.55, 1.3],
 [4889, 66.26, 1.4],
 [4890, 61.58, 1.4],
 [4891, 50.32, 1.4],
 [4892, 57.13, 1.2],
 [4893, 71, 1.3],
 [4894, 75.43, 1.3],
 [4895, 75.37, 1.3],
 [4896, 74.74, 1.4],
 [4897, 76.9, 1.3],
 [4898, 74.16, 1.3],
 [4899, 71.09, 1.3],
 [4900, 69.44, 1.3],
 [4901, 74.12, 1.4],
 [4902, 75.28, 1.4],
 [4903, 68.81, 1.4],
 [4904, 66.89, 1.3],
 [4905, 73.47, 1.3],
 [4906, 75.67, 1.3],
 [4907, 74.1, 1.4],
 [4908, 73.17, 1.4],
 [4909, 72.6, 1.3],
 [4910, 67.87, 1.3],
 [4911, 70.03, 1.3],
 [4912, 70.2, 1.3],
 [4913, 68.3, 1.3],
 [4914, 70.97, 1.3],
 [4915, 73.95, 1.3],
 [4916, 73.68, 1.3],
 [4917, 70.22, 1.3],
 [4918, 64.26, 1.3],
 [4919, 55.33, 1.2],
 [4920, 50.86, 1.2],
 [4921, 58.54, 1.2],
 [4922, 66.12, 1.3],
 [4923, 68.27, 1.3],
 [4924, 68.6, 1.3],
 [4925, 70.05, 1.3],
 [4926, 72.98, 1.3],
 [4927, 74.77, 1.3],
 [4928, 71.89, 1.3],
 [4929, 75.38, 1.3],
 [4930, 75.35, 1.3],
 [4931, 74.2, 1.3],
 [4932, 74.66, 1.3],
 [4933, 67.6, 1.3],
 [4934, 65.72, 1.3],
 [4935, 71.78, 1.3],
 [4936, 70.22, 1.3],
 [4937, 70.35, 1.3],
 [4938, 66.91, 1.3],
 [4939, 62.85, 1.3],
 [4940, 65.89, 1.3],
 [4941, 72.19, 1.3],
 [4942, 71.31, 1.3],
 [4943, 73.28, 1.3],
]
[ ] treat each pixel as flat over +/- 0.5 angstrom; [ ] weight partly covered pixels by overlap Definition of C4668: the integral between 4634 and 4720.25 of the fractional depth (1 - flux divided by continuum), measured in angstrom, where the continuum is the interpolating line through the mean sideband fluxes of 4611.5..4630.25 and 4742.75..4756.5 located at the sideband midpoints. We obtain 2.4 angstrom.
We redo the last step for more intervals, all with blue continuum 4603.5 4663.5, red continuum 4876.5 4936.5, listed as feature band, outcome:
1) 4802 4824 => -0.6 angstrom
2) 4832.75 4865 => 0.6 angstrom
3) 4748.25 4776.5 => 0.4 angstrom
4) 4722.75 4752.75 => -0.4 angstrom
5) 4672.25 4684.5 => 0.1 angstrom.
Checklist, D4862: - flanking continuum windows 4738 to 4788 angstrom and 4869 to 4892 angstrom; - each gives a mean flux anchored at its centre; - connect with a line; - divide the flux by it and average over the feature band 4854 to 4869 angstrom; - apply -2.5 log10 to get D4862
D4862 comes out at 0.042 mag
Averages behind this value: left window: 70.9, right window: 67.3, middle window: 65.3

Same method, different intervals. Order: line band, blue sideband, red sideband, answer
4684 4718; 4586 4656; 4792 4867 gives 0.01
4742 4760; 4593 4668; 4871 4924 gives -0.04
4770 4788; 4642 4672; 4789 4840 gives 0.02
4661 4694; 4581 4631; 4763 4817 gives 0.01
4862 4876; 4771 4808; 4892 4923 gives 0.06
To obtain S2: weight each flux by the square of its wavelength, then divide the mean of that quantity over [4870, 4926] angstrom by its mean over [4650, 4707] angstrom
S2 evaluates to 1.06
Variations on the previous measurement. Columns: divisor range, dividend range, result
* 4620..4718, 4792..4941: 1.07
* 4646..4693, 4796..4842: 1.08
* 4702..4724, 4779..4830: 1.06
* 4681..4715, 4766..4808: 1.05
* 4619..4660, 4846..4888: 1.04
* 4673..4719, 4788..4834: 1.07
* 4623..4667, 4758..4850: 1.06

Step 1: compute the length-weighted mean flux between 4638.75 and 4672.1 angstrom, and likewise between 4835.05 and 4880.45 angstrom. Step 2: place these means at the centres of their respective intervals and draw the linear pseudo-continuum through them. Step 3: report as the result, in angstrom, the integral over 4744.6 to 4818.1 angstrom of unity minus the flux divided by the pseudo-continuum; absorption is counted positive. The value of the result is -2.0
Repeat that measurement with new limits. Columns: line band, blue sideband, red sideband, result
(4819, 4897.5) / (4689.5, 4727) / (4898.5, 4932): 1.2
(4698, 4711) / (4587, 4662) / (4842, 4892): 0.7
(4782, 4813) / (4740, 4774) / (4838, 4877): -0.5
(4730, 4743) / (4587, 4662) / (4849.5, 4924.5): -0.2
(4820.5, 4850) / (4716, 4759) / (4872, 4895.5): -0.6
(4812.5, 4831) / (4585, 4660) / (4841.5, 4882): -0.9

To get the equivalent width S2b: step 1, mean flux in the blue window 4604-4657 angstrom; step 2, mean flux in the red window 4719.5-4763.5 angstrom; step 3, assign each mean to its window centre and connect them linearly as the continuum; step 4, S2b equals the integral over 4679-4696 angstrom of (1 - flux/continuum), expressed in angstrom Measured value 0.1 angstrom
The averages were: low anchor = 71.9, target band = 71.7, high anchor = 71.9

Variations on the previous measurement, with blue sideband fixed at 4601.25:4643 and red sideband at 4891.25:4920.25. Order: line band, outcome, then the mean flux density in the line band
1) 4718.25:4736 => -0.1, 72.1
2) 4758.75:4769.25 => 0.3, 69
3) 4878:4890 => 0.1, 69.9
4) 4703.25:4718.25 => 0.5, 69.5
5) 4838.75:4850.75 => -0.2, 71.7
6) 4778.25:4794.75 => 0.3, 69.7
